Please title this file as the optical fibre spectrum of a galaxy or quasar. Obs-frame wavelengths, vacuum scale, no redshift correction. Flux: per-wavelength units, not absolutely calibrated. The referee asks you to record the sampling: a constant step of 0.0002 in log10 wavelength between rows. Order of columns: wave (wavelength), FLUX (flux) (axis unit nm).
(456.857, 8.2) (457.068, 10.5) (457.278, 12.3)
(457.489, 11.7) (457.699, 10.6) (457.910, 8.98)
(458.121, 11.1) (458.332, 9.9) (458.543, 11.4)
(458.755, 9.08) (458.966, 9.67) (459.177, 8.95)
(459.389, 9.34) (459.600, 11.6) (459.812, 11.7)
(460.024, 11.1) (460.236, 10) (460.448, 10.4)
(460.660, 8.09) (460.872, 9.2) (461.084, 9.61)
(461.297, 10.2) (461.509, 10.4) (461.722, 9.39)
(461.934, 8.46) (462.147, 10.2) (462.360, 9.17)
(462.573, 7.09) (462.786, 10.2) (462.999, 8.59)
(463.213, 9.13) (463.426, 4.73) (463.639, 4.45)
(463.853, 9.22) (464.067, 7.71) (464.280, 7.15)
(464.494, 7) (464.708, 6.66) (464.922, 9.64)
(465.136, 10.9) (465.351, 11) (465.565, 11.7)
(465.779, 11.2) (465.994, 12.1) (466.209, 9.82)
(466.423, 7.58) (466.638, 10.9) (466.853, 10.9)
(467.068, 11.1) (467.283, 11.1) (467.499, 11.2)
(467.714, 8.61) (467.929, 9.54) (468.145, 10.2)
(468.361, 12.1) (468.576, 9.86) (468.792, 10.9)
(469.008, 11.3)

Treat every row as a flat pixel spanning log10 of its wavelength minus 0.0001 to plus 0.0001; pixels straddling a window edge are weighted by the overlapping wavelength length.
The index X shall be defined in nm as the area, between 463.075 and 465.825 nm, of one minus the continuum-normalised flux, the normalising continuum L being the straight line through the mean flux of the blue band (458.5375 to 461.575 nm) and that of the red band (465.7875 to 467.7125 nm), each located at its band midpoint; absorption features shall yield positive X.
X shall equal 0.51 nm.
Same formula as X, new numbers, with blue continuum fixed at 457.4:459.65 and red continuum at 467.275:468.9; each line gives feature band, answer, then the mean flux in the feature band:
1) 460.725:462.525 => 0.137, 9.47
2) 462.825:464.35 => 0.426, 7.42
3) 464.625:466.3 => -0.017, 10.4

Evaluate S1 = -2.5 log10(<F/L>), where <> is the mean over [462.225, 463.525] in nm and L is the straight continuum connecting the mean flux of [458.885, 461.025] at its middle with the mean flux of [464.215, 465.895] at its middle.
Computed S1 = 0.18 mag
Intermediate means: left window 10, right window 9.48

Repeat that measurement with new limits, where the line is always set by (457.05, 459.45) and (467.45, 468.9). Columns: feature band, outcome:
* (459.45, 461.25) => 0.012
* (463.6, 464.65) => 0.381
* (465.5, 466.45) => -0.038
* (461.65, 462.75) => 0.155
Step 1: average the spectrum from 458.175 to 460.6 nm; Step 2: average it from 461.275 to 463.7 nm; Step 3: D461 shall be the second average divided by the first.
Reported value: 0.83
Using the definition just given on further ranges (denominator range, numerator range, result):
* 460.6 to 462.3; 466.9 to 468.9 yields 1.11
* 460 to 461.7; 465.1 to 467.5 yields 1.10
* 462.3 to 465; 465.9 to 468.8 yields 1.35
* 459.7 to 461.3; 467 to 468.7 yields 1.04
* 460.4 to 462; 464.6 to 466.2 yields 1.10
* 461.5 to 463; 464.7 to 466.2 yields 1.17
